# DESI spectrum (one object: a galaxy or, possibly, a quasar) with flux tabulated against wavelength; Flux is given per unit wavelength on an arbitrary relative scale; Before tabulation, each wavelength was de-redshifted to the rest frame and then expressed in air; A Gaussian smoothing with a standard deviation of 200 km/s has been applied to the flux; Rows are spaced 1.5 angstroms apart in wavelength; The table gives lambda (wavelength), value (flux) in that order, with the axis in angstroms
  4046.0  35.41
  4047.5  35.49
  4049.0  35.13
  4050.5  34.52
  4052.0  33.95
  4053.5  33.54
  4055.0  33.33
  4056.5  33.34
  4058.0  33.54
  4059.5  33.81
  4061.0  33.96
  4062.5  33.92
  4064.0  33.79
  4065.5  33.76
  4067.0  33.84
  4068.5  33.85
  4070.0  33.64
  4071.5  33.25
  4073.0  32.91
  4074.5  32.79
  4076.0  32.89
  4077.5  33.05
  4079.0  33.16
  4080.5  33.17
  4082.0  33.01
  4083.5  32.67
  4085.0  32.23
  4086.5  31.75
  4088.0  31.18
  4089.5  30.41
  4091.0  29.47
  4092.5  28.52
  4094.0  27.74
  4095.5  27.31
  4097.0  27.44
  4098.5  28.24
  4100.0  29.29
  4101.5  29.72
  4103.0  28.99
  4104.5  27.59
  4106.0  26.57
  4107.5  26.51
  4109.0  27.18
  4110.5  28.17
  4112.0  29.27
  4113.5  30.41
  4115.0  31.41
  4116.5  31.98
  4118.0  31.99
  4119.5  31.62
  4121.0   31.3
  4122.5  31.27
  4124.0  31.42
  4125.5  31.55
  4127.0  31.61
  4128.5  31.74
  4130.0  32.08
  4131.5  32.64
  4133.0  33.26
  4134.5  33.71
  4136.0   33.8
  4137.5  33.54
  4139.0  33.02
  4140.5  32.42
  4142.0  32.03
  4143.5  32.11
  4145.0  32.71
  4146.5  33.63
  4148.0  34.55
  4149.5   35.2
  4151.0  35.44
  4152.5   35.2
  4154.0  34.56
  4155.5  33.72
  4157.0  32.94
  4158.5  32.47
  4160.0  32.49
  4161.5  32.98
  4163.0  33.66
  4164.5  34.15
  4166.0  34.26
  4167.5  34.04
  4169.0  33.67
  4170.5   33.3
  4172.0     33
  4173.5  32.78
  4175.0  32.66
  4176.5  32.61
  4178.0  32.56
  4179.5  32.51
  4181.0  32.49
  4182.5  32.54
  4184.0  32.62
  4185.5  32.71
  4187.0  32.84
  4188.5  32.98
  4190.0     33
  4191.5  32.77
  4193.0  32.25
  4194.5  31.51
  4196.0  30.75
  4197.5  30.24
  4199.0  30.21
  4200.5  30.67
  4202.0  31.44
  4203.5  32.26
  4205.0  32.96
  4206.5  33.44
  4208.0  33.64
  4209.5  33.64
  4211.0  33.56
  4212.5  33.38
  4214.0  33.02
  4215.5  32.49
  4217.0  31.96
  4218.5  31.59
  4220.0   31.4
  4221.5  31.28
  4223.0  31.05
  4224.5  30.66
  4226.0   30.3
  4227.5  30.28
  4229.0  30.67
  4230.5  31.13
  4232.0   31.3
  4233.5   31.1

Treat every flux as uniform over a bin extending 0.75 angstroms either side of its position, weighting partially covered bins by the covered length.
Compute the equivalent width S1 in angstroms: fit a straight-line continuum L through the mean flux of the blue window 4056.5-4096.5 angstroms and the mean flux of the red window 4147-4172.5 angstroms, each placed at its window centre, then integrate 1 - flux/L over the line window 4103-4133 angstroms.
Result 2.5 angstroms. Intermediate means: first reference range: 32.3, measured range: 30.4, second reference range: 33.9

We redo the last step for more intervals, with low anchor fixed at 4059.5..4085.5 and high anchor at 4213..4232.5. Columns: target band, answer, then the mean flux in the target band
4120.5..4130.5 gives 0.3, 31.6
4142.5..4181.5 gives -1.6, 33.4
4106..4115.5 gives 1.2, 28.6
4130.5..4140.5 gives -0.2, 33.2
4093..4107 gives 2.1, 28.1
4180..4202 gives -0.1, 32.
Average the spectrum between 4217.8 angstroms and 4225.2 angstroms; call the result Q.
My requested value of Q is 31.2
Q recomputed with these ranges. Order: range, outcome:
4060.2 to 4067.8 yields 33.9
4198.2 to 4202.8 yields 30.8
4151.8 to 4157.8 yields 34.1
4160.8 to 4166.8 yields 33.8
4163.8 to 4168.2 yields 34.2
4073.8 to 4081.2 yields 33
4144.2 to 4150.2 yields 34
